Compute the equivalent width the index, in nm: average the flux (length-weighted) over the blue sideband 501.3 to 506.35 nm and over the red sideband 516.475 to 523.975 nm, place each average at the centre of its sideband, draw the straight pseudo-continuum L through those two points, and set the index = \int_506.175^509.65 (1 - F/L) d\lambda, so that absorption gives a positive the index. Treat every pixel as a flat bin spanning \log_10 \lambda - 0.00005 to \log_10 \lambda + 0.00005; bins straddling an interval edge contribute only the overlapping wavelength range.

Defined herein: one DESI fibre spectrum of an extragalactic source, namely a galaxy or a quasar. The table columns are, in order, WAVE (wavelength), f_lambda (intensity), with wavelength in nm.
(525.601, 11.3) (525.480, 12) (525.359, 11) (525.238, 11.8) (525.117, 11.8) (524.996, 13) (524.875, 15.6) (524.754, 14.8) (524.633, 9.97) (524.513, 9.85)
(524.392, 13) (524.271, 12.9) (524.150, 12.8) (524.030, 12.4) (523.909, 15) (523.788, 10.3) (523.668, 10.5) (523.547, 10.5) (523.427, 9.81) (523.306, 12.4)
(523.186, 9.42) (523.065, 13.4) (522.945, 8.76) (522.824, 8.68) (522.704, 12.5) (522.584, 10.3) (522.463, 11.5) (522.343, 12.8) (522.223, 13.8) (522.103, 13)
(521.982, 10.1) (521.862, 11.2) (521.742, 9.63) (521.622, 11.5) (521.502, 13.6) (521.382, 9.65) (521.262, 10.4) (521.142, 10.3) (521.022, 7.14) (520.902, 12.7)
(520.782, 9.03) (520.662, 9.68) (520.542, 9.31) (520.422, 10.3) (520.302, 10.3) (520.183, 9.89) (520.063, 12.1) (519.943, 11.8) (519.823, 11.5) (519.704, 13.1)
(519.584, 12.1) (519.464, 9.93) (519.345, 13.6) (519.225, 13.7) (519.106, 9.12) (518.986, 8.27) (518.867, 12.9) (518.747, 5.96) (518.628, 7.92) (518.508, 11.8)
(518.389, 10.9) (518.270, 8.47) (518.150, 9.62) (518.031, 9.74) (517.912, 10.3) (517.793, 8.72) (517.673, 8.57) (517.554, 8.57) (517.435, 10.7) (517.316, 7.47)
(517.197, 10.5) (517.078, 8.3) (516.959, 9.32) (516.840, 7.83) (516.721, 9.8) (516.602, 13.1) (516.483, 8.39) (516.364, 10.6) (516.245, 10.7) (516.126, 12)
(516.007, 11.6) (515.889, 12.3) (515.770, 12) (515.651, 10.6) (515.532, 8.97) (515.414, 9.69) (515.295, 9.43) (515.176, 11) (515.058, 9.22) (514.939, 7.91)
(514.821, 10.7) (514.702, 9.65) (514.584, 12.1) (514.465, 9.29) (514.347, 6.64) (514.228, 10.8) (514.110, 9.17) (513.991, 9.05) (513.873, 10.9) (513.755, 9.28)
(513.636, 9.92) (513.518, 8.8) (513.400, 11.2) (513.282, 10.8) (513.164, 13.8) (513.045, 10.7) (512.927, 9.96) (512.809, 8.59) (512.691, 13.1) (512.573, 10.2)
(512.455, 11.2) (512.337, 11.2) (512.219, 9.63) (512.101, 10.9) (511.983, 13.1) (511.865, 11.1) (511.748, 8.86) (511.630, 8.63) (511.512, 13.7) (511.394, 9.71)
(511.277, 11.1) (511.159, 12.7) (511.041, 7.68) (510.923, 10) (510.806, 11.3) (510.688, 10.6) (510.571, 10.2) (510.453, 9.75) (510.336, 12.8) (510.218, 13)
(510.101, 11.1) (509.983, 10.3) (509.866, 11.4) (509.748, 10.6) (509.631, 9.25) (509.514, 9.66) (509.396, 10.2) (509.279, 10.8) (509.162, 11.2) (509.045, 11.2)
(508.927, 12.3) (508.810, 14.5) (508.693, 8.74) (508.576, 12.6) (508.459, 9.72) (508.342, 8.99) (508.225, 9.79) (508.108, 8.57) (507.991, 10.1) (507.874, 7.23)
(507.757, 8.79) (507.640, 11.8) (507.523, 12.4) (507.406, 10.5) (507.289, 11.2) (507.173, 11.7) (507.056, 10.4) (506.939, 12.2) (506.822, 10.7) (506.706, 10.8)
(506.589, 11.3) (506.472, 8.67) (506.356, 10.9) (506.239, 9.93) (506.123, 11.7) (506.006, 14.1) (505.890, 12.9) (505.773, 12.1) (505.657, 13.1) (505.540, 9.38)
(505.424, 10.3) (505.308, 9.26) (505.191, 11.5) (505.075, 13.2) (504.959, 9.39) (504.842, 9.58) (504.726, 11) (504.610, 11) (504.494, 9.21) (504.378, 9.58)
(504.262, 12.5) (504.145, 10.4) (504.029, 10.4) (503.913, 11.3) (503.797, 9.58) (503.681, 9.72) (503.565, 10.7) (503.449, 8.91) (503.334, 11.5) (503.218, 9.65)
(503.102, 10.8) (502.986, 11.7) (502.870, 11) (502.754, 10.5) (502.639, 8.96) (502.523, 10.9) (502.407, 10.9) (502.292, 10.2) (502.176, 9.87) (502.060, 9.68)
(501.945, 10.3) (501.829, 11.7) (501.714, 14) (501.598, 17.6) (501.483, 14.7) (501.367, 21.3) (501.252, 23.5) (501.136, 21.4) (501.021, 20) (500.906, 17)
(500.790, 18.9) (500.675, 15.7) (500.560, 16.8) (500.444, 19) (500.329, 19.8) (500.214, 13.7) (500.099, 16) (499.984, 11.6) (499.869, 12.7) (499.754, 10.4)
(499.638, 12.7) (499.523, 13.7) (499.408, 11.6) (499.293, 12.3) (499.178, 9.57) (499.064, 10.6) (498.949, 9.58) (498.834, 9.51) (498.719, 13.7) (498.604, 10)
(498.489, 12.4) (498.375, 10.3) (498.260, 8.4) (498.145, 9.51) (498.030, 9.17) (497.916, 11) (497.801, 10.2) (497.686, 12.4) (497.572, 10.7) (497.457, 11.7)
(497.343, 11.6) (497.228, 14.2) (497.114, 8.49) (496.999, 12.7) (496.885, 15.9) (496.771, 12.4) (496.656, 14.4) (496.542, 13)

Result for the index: 0.18 nm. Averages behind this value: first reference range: 11.3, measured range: 10.6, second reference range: 10.5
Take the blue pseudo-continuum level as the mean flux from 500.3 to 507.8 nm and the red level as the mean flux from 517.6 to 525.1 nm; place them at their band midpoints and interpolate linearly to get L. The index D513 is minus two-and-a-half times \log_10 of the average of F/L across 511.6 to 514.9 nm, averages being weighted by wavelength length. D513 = 0.13 mag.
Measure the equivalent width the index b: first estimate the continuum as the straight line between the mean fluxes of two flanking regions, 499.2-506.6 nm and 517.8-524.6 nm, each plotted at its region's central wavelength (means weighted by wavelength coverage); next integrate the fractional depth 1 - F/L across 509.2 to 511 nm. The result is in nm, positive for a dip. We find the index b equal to 0.18 nm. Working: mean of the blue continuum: 12.5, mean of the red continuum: 10.9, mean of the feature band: 10.7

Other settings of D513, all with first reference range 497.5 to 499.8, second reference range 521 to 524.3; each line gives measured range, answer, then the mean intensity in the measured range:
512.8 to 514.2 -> 0.09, 10.3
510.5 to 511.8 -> 0.07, 10.4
